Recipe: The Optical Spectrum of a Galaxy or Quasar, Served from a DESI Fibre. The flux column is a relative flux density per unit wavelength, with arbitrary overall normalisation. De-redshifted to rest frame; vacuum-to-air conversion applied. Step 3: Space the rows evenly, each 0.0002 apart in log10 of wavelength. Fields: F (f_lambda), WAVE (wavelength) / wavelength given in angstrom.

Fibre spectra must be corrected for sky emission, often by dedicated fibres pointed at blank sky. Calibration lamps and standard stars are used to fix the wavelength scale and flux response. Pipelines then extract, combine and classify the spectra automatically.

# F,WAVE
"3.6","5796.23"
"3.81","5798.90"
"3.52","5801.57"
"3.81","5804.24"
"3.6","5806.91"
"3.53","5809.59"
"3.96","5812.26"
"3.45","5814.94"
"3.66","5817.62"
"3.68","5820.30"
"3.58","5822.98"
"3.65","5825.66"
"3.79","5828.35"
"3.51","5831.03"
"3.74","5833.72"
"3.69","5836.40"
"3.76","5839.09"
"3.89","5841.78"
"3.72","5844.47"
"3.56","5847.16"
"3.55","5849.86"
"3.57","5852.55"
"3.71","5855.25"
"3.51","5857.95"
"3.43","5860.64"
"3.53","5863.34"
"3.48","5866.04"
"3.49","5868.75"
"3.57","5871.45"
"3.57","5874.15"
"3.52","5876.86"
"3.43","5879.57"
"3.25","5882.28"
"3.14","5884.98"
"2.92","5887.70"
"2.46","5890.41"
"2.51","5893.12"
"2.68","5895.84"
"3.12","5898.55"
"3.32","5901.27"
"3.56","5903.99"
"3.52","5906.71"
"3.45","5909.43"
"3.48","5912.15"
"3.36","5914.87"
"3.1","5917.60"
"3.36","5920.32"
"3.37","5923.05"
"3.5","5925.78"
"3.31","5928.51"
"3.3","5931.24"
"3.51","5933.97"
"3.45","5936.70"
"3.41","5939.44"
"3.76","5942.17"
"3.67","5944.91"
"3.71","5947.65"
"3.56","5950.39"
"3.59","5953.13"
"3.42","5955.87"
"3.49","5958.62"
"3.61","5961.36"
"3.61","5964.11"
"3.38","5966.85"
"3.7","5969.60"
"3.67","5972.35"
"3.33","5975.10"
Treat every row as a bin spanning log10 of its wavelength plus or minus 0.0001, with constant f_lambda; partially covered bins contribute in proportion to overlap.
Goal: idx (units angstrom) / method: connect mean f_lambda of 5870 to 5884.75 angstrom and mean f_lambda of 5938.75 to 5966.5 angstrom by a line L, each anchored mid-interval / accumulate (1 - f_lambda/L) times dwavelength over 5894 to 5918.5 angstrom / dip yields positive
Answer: 1.5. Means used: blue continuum 3.45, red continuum 3.58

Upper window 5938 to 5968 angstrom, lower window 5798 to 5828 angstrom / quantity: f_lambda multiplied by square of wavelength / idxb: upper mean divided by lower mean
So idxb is 1.02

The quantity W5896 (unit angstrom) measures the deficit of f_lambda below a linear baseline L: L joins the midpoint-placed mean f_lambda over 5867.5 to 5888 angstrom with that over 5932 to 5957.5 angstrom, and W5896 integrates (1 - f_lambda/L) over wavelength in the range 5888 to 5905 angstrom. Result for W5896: 2.5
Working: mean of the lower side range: 3.38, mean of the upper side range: 3.56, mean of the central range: 2.93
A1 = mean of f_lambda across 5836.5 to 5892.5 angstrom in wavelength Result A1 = 3.45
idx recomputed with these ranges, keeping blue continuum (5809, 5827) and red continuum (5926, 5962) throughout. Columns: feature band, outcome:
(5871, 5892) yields 2.20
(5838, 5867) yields 0.04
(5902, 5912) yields 0.18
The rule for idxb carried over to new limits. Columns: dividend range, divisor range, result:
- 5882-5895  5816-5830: 0.79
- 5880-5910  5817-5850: 0.86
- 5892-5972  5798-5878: 0.97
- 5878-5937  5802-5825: 0.91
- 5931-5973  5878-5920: 1.15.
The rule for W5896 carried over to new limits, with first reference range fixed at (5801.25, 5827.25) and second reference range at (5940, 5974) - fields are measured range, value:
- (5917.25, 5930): 0.9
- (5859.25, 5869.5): 0.4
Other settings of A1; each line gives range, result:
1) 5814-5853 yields 3.66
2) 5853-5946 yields 3.35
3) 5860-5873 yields 3.5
